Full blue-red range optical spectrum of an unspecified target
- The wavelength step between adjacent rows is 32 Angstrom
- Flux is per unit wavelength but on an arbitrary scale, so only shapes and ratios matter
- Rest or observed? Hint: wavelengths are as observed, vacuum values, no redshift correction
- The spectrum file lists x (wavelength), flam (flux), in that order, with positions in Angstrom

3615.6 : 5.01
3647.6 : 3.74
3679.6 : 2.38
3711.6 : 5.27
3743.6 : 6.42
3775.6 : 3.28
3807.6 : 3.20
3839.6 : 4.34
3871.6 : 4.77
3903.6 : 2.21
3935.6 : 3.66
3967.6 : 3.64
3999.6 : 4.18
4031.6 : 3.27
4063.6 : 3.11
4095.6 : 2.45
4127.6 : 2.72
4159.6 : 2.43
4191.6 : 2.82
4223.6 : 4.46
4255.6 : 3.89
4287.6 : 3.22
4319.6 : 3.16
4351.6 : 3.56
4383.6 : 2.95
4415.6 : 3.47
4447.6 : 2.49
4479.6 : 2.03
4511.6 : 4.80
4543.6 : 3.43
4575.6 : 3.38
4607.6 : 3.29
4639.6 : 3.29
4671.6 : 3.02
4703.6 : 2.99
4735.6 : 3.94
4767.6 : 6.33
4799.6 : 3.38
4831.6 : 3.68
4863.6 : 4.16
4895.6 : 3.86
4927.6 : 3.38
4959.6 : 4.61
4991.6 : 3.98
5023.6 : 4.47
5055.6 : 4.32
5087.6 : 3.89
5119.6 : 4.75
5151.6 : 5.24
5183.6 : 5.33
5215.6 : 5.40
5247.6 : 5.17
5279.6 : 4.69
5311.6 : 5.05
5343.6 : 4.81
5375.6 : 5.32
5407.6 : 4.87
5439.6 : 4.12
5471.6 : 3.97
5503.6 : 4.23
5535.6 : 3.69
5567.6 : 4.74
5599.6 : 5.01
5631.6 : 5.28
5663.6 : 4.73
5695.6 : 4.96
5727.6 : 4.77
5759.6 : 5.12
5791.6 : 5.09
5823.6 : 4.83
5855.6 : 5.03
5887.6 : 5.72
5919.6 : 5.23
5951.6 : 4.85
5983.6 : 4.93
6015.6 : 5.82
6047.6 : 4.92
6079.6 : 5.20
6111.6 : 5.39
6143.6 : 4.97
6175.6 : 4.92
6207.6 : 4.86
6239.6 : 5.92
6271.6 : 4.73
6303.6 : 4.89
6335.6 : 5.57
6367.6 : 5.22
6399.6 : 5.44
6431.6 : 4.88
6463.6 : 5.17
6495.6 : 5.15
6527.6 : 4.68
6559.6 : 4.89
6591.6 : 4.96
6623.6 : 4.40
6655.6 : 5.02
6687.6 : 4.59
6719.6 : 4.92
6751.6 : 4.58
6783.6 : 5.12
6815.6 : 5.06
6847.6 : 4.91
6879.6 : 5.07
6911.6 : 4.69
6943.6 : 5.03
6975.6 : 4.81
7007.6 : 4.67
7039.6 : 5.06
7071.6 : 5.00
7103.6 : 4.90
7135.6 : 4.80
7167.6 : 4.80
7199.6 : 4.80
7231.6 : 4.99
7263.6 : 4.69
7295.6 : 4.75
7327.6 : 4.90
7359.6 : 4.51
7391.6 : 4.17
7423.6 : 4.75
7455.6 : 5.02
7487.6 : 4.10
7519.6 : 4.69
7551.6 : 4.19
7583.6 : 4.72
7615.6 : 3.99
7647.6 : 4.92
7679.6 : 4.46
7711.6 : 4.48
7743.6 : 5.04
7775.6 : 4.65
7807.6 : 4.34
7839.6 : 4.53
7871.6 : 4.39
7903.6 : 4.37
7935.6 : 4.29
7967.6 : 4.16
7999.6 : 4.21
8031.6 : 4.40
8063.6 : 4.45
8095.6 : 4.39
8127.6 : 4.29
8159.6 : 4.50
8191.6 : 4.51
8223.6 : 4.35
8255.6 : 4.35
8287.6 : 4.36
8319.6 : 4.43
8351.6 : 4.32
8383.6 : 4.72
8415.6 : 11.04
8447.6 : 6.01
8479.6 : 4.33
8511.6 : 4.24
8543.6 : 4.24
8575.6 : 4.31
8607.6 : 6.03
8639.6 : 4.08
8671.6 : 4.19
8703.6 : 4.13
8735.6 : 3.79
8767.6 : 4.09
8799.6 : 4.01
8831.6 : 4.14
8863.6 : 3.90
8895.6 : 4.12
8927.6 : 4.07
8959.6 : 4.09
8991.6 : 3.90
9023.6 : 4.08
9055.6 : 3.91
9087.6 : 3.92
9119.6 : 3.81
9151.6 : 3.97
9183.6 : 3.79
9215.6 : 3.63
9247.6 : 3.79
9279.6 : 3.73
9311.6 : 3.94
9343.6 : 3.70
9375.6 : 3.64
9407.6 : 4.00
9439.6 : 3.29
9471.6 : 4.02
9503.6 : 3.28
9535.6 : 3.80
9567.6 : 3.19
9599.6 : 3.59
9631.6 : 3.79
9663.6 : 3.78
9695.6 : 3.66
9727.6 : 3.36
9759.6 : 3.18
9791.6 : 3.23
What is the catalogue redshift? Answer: 0.281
